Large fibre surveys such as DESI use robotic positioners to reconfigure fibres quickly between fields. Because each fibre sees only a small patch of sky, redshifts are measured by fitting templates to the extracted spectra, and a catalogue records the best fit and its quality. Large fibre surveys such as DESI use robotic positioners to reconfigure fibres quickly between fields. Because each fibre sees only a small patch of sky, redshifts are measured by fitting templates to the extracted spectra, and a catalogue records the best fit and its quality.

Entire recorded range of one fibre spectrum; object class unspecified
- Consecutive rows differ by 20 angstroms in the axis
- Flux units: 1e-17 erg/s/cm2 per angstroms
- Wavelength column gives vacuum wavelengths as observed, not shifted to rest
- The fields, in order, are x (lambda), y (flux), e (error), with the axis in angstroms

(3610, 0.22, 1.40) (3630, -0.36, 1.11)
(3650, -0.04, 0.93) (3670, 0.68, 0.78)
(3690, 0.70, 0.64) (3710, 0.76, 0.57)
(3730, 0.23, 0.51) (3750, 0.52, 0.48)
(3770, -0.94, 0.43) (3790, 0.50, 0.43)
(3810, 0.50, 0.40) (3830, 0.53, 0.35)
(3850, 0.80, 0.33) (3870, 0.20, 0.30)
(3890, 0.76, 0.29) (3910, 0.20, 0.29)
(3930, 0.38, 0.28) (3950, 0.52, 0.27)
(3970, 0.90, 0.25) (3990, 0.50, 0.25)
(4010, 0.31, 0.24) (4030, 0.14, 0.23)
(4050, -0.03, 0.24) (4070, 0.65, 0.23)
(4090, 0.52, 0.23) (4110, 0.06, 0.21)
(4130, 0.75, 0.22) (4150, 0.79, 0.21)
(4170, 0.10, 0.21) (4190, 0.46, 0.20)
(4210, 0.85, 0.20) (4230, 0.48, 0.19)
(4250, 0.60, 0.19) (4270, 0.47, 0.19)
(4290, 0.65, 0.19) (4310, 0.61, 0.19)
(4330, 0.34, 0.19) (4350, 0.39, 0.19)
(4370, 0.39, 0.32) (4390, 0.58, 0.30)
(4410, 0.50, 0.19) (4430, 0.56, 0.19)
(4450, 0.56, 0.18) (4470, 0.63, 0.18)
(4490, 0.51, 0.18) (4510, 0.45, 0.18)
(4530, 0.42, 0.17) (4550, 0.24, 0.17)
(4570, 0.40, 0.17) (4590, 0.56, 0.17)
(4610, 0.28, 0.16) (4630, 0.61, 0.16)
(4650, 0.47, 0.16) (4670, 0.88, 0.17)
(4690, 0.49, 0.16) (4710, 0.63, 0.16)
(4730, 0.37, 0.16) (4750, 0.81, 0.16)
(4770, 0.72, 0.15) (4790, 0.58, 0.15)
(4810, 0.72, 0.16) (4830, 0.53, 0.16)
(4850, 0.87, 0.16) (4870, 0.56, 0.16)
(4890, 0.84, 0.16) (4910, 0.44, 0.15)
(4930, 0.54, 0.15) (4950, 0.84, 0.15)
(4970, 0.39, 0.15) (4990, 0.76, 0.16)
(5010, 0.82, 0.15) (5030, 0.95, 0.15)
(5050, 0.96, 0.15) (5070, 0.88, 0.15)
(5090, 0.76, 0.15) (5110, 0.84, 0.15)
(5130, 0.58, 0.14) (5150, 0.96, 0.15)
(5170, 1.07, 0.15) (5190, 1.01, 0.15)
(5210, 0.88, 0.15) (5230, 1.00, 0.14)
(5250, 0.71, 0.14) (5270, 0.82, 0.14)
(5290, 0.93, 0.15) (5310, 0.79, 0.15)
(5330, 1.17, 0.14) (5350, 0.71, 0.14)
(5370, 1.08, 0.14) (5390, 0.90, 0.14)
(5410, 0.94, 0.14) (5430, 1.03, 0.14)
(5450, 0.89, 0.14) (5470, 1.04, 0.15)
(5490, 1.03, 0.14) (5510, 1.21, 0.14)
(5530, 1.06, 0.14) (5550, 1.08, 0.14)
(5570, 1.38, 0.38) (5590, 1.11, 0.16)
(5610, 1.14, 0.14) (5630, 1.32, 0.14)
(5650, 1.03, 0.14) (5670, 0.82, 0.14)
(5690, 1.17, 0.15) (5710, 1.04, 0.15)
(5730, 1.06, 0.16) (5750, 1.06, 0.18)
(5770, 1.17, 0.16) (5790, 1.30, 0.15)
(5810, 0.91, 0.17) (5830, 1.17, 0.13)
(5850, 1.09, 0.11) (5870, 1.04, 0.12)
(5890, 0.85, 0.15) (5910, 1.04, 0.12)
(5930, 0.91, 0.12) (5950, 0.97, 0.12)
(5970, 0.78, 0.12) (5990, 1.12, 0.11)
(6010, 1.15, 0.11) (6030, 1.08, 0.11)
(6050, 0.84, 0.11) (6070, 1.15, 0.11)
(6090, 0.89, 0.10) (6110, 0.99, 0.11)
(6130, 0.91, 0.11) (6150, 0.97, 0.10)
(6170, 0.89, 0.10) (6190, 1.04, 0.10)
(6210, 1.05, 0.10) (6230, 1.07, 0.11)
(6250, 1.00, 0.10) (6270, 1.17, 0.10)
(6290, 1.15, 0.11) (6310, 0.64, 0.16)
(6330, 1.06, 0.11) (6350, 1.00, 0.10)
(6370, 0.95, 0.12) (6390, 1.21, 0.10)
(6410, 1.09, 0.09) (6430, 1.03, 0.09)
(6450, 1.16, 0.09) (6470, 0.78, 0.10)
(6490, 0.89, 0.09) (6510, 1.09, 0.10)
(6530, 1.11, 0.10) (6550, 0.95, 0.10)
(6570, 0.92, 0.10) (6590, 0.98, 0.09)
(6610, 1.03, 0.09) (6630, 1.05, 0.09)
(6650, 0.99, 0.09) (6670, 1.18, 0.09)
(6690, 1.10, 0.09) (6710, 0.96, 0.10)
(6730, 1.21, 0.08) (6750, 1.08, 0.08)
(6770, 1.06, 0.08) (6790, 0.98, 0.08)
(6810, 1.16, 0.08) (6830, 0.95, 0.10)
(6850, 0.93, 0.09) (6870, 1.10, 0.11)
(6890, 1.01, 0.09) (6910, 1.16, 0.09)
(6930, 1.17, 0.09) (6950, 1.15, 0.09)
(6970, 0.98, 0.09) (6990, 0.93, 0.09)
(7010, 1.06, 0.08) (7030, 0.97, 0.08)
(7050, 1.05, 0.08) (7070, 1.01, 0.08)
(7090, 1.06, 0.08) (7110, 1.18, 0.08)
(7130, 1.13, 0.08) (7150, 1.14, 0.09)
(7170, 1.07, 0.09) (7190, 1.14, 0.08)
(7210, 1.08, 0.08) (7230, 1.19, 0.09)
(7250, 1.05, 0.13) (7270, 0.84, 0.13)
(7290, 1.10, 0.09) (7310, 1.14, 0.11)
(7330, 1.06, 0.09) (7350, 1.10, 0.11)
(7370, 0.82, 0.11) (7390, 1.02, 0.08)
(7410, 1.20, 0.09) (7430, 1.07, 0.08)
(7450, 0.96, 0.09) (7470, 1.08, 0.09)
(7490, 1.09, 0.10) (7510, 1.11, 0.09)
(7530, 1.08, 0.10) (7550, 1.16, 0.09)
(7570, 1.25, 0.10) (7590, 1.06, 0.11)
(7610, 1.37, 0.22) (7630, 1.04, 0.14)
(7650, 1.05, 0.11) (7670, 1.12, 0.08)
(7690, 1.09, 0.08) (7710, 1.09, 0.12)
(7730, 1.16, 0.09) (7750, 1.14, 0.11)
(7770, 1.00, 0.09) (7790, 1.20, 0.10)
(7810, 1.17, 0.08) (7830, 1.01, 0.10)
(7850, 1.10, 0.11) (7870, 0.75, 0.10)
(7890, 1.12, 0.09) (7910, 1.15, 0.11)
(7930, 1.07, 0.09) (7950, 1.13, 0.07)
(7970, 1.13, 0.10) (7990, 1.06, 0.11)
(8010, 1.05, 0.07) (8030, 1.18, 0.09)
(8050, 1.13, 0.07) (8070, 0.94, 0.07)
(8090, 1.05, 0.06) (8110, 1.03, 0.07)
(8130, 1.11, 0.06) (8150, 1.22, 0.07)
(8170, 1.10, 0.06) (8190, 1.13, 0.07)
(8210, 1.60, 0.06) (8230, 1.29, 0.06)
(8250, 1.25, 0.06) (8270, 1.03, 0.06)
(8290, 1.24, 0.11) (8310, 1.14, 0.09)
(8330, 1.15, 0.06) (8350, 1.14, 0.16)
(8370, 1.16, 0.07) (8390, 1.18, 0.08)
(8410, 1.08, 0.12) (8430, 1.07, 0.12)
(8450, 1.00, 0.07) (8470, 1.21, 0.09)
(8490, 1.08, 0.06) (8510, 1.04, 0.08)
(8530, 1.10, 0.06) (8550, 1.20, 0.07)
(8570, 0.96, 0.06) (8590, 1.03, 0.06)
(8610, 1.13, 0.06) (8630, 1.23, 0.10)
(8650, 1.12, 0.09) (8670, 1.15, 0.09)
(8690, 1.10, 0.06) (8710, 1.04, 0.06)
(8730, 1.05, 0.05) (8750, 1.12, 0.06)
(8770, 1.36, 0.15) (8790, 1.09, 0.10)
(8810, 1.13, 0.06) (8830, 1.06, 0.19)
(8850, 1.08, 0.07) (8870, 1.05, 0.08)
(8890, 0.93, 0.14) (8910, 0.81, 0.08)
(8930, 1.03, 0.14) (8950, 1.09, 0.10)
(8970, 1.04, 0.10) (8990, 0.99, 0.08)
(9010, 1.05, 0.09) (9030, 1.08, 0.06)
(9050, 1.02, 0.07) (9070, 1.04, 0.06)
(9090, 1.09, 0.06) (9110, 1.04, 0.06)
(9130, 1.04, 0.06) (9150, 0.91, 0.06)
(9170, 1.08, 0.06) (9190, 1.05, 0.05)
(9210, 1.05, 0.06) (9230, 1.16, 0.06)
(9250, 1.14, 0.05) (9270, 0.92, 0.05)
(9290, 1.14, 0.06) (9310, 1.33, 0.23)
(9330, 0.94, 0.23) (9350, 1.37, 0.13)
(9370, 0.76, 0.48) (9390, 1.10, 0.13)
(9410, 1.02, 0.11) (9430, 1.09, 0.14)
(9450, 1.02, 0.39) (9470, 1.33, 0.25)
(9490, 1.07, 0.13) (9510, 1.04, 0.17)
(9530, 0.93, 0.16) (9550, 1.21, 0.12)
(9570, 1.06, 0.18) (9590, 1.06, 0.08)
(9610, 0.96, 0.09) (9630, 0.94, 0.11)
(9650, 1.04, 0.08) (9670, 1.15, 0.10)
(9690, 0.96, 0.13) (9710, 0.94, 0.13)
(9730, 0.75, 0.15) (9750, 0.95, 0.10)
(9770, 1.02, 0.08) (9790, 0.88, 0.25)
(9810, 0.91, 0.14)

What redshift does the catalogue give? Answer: 0.25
